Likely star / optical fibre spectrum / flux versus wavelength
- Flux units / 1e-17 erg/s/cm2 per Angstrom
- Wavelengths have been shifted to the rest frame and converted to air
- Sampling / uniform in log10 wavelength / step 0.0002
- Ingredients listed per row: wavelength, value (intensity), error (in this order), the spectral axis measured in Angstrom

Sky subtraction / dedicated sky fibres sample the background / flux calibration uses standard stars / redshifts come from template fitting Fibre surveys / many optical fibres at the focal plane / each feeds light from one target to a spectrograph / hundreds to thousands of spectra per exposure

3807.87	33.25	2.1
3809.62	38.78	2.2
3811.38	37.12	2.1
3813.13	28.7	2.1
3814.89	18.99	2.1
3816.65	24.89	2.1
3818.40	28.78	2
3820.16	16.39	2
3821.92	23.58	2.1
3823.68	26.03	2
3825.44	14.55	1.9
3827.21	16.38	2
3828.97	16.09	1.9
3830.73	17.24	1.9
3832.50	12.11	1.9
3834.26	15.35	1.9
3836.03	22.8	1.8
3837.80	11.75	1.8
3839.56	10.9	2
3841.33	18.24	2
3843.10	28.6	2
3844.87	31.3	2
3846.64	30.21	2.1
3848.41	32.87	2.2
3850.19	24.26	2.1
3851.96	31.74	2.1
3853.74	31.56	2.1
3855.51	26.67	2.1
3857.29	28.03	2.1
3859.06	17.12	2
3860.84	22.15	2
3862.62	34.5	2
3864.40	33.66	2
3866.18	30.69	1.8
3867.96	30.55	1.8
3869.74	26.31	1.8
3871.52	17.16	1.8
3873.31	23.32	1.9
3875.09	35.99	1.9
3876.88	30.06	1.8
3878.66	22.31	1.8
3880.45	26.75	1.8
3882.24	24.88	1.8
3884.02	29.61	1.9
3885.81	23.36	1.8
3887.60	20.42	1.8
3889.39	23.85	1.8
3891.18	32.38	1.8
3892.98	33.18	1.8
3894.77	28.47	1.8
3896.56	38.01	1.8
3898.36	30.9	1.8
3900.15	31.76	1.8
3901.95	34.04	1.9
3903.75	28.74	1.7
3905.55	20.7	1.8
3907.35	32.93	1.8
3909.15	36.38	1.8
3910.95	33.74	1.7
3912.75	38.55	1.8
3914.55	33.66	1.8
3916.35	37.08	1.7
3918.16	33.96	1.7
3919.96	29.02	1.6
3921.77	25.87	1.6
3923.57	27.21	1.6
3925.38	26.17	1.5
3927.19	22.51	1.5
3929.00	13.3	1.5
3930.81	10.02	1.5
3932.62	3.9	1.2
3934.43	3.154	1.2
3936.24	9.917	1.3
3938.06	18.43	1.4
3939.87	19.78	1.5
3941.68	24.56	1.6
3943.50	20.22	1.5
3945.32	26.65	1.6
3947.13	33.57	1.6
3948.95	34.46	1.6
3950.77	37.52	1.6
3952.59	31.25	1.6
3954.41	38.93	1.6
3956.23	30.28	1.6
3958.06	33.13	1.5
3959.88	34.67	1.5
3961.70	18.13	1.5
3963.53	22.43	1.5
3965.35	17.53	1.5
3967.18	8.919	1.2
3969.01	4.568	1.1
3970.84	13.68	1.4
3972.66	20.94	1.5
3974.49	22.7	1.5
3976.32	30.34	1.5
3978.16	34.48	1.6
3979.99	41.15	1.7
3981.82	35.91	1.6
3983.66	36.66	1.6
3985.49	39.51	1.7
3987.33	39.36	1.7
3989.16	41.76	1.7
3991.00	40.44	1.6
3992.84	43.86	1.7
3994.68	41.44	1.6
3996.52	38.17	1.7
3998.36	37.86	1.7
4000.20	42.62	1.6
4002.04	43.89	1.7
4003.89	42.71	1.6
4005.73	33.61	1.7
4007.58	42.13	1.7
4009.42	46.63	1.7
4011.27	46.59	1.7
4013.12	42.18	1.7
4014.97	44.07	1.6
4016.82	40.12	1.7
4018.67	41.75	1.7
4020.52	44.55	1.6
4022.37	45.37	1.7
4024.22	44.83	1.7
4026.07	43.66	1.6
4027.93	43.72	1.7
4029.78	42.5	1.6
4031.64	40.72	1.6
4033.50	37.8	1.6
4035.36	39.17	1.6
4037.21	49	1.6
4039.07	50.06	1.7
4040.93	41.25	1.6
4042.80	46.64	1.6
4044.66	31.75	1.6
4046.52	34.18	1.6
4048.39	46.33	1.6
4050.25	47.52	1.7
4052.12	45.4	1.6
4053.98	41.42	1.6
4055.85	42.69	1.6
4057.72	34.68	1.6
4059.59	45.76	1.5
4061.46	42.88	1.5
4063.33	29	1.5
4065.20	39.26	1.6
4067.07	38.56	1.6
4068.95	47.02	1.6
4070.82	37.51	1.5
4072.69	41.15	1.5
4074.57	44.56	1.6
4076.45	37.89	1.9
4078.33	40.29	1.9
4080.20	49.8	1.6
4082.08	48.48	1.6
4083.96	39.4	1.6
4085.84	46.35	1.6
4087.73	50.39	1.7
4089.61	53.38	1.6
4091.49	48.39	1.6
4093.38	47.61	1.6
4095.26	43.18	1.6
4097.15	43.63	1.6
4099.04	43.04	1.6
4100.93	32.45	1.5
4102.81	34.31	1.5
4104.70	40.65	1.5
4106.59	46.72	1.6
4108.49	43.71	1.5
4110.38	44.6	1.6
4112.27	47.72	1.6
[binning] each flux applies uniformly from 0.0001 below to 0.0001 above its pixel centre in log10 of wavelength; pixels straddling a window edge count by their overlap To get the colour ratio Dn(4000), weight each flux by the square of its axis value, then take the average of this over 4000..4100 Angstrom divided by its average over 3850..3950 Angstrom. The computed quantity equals 1.7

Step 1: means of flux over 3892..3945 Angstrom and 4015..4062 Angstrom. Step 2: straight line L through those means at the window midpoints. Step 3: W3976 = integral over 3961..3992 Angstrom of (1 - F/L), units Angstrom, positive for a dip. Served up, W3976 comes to 5.97 Angstrom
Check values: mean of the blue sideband 25.7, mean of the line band 27.7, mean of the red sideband 42.6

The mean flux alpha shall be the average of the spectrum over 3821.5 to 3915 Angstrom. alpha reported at 26.4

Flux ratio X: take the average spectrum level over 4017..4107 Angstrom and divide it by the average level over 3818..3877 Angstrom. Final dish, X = 1.78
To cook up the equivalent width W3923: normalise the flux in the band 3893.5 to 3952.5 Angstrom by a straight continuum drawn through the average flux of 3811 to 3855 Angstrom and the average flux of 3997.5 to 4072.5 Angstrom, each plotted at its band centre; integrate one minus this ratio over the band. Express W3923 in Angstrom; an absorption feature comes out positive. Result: 8.5 Angstrom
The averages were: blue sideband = 22.7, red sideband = 41.9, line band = 26.5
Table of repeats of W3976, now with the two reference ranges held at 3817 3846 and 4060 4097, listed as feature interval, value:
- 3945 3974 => 5.82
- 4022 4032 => -1.31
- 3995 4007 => -1.33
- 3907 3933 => 0.58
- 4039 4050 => -0.34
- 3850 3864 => -3.39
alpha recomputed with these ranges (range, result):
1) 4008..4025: 44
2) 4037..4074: 41.5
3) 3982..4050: 41.9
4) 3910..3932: 27.3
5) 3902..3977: 24.7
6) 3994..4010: 40.9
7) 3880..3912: 29.5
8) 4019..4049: 42.5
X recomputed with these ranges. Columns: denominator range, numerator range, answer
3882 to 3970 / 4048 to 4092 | 1.66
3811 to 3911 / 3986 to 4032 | 1.63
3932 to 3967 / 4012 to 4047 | 1.77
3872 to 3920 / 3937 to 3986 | 0.89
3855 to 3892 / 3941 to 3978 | 0.95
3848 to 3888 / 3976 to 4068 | 1.52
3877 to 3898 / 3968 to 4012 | 1.29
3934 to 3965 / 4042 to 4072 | 1.57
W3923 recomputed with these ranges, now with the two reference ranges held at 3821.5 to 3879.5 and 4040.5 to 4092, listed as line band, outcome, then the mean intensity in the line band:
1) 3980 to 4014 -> -3.93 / 40.9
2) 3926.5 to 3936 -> 6.34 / 10.3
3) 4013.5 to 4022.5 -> -1.05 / 42.9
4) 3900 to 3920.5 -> -2.41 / 32.6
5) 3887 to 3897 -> -0.57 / 29.3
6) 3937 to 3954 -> 2.49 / 27.6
